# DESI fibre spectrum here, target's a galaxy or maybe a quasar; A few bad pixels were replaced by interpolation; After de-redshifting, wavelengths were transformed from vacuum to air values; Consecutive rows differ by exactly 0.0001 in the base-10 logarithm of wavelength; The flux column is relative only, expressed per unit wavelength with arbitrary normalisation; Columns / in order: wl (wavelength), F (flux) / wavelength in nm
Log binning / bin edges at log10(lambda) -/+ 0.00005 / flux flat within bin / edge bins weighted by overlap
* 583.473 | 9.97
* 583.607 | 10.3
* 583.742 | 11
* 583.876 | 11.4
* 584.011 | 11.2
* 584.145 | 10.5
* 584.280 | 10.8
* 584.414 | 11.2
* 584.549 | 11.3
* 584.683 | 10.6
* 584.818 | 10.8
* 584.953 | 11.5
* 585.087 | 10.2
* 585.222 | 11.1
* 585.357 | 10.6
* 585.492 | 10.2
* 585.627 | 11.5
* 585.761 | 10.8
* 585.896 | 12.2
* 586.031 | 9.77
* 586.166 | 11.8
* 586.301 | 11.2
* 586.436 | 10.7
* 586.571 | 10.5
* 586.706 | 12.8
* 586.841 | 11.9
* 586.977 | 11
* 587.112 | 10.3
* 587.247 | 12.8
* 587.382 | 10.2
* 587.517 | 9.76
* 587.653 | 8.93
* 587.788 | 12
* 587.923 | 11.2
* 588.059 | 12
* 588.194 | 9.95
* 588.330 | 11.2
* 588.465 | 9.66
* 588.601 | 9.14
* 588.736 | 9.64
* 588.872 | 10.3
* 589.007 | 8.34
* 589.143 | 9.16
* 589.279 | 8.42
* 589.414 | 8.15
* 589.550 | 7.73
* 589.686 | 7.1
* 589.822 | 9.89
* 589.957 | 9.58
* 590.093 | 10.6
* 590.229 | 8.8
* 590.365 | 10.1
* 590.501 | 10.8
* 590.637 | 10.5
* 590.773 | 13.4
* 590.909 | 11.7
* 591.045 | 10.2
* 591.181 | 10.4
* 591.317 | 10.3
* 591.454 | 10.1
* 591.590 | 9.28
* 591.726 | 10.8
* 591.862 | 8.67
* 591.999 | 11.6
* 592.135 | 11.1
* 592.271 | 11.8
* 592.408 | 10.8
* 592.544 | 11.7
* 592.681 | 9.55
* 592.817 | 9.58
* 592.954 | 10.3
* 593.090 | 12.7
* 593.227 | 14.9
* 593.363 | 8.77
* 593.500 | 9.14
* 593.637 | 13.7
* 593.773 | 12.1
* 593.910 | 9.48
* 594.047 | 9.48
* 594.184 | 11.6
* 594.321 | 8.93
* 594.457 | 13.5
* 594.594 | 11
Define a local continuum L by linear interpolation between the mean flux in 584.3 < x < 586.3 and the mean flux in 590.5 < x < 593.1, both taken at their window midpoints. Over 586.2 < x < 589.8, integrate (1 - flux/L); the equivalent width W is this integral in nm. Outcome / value 0.23 nm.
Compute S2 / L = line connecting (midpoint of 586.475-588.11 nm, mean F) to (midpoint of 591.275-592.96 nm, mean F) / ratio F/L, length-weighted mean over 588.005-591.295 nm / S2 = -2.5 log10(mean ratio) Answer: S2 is 0.09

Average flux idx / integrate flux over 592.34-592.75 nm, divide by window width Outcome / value 10.7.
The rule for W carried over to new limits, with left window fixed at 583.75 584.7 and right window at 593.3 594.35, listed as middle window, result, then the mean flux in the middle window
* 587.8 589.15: 0.075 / 10.2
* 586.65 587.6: -0.030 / 11.2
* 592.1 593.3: -0.098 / 11.4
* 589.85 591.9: 0.052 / 10.4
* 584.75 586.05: 0.006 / 10.9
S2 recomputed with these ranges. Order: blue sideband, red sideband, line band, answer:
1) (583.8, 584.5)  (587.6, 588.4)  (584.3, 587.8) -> 0.00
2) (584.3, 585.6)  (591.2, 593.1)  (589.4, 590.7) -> 0.14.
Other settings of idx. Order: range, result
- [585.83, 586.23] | 11.2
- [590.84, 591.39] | 10.6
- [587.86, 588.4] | 11.1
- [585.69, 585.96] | 11.5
